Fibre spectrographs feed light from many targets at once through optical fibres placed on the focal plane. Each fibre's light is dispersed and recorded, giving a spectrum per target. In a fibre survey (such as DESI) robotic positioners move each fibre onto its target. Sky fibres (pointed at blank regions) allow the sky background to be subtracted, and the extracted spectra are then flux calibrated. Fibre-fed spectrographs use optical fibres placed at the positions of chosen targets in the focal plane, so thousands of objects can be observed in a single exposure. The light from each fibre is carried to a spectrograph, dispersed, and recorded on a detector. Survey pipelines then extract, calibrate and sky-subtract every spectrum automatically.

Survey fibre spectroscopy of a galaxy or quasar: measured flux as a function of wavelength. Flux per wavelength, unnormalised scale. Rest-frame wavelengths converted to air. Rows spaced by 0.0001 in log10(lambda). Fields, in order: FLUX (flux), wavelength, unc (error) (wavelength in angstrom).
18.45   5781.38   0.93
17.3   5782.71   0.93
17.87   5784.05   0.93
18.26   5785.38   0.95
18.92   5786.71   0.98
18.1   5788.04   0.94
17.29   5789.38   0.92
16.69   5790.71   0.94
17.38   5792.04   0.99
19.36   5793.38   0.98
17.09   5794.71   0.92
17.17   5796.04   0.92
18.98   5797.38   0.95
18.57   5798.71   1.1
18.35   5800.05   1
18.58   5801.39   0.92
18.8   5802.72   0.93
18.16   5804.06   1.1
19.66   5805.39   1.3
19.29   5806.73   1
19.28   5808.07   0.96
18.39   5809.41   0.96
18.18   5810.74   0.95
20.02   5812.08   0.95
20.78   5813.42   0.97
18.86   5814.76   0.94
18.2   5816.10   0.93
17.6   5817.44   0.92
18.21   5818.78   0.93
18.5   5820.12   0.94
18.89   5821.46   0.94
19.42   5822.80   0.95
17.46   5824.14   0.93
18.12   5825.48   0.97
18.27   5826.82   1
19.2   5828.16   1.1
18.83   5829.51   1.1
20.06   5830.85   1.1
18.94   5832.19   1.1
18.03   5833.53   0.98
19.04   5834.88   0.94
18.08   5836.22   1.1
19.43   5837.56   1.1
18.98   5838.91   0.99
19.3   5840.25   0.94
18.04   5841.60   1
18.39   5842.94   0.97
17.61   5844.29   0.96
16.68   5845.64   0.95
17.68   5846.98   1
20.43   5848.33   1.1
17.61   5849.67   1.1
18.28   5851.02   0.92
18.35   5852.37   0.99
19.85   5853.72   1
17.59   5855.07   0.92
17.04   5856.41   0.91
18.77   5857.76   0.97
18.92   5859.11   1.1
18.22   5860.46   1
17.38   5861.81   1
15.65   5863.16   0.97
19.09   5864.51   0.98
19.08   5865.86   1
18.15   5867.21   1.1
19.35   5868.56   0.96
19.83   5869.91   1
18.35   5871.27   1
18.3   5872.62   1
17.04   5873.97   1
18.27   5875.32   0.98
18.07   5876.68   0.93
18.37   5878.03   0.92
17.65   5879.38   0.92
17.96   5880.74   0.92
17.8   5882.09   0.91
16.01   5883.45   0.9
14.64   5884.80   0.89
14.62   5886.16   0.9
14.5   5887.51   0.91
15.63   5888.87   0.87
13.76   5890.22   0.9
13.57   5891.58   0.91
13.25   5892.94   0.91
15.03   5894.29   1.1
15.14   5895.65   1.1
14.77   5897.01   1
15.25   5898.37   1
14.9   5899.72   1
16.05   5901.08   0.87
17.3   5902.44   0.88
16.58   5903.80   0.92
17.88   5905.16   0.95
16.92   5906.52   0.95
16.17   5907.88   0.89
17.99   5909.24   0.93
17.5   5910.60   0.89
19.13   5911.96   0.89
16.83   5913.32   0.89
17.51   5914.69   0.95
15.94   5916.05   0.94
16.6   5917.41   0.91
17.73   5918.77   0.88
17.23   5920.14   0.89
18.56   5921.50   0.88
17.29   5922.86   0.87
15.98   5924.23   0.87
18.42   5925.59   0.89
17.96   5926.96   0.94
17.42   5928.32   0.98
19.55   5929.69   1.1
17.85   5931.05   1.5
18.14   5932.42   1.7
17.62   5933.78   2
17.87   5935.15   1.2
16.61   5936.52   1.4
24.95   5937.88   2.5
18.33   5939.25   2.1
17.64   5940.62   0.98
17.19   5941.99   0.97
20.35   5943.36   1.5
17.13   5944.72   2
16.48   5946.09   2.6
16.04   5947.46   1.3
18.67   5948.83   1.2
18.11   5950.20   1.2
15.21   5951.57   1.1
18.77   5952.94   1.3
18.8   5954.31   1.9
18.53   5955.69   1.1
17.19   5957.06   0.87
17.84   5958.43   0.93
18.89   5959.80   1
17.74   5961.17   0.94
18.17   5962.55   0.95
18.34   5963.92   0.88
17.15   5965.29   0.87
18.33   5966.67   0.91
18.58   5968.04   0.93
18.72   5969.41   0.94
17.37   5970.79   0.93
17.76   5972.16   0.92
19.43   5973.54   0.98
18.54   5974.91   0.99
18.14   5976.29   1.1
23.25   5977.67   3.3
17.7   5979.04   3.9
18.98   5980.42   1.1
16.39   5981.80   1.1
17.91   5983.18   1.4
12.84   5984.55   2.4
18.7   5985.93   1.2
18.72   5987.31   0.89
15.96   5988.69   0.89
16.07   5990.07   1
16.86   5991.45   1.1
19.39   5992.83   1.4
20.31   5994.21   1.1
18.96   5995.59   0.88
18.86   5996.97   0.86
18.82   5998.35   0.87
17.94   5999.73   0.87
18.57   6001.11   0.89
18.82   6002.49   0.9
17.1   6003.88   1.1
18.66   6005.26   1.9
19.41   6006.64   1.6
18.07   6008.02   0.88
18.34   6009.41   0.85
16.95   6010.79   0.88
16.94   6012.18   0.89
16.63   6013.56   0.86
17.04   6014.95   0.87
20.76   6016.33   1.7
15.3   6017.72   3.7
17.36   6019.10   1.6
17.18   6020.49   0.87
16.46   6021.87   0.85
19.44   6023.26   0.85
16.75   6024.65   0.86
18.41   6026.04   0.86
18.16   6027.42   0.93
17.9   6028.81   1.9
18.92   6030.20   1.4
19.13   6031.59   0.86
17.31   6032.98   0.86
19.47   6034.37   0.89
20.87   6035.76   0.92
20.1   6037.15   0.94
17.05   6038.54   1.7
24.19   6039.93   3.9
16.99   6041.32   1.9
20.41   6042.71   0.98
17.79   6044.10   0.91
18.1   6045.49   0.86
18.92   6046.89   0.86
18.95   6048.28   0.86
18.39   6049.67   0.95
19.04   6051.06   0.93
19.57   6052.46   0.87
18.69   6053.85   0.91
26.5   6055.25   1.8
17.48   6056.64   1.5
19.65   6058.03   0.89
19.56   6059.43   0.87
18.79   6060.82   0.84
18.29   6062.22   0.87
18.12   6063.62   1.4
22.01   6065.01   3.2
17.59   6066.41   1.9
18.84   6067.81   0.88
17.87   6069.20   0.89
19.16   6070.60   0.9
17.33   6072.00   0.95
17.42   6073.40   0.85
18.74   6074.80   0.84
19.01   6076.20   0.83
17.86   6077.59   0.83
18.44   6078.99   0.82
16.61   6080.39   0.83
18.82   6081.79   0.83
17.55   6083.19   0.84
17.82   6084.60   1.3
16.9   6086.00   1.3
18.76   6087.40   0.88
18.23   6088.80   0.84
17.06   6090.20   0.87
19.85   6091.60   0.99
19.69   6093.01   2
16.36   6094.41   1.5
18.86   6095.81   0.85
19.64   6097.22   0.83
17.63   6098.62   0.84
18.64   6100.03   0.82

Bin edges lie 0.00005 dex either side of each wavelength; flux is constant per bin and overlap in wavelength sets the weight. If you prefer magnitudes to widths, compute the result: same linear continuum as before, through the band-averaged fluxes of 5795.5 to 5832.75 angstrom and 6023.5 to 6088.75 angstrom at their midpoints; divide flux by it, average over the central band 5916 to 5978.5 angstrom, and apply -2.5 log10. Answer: 0.04 mag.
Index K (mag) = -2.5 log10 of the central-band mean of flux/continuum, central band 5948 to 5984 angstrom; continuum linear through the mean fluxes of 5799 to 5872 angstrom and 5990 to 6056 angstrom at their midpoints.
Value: 0.02 mag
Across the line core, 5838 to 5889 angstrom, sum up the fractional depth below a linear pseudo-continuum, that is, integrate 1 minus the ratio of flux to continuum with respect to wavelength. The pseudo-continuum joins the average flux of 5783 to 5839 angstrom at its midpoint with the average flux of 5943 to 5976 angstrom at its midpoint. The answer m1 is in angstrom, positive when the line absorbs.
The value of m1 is 1.4 angstrom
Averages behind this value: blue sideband 18.5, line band 17.9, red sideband 18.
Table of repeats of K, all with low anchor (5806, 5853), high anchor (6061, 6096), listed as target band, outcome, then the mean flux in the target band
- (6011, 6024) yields 0.06 mag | 17.4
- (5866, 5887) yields 0.06 mag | 17.6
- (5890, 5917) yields 0.15 mag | 16.1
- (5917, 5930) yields 0.05 mag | 17.6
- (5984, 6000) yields 0.04 mag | 17.8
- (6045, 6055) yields -0.05 mag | 19.2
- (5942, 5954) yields 0.05 mag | 17.6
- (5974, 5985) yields 0.02 mag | 18.1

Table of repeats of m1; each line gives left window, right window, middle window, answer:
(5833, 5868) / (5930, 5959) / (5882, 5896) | 2.6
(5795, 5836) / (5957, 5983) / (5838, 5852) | 0.2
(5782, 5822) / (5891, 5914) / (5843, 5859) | -0.8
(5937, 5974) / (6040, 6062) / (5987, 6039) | 2.1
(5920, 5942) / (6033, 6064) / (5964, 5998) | 1.0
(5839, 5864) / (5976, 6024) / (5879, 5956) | 4.3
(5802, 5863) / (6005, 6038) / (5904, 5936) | 1.4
